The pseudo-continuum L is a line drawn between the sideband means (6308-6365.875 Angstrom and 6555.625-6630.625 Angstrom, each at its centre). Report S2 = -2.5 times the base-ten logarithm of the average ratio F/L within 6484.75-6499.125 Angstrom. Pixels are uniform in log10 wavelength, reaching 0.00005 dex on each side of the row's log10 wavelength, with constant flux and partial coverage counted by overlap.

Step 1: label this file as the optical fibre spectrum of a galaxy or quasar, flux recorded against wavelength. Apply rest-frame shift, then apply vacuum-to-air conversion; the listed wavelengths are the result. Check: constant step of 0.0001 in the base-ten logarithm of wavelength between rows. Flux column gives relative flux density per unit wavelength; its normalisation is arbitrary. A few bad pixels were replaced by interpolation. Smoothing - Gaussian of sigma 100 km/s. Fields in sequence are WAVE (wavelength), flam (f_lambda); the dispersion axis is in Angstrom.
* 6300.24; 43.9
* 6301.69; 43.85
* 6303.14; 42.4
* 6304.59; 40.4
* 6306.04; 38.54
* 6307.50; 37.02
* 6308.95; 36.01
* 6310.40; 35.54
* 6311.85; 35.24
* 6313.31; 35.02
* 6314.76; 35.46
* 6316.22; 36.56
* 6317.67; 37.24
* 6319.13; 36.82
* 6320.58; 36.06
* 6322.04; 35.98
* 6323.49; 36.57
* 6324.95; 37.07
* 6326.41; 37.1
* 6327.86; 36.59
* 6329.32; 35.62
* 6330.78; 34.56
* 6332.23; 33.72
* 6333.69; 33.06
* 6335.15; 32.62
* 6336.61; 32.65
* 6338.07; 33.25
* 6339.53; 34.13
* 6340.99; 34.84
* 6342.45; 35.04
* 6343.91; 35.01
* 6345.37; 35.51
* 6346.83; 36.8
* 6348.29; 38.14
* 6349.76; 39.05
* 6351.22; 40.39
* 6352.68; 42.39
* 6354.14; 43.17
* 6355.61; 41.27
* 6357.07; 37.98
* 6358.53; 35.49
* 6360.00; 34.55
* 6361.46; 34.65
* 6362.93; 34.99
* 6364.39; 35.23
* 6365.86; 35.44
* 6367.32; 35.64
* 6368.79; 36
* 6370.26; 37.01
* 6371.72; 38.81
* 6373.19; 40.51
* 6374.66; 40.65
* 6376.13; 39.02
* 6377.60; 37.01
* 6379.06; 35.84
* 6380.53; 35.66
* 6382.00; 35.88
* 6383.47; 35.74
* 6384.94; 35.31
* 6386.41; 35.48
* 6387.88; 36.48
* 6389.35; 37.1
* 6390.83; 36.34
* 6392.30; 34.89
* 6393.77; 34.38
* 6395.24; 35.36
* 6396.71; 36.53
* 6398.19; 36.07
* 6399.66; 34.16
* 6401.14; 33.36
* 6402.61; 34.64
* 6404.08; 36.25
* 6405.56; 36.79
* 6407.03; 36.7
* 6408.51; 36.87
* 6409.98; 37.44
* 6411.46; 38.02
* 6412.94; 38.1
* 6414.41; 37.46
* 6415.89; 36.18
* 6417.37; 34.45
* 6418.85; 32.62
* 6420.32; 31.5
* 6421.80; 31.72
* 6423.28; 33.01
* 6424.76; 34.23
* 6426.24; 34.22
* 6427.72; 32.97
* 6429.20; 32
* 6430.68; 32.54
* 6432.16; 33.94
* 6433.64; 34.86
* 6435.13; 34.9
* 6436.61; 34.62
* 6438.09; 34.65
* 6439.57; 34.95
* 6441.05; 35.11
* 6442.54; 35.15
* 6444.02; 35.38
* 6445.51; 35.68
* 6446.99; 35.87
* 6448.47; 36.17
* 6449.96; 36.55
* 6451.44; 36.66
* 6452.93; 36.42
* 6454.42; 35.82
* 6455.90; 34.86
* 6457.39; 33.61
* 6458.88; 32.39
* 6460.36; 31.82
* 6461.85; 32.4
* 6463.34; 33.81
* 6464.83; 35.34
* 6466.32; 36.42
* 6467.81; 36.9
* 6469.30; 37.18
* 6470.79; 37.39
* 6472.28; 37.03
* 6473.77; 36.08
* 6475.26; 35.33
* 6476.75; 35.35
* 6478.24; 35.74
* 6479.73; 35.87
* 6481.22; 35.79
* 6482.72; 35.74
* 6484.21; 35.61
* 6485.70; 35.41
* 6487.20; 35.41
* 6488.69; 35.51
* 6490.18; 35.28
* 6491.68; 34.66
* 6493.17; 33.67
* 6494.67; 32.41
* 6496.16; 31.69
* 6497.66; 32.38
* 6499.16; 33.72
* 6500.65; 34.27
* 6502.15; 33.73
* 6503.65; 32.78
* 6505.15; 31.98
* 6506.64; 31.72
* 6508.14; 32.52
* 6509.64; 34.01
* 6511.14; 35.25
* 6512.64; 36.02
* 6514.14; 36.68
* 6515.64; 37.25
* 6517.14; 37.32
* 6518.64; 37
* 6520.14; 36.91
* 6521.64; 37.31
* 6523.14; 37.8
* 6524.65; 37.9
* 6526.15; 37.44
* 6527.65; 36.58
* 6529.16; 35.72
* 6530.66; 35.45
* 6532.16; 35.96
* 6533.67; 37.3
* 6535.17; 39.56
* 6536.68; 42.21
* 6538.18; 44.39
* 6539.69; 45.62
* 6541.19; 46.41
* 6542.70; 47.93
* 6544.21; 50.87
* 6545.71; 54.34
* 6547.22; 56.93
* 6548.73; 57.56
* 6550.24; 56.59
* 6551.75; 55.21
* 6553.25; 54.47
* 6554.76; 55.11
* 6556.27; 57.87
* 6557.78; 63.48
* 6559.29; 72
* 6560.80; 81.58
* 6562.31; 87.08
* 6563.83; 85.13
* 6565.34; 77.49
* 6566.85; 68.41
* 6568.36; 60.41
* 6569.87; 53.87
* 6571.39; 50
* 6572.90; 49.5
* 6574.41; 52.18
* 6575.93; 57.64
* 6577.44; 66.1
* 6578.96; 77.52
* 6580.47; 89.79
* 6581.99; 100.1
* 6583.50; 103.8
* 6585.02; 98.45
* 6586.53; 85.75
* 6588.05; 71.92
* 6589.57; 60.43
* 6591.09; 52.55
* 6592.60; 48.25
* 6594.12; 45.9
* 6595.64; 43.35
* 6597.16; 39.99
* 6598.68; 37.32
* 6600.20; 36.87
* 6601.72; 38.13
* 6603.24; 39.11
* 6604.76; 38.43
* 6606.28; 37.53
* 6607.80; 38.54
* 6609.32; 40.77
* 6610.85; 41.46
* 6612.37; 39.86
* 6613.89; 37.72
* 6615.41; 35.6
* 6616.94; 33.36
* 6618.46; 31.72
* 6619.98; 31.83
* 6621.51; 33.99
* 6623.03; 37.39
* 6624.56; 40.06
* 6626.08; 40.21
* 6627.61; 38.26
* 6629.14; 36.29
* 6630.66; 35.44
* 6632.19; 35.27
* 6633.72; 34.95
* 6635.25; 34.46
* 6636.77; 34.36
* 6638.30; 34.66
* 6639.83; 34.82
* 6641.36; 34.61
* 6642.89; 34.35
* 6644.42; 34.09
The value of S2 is 0.36 mag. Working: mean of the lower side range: 36.2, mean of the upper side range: 54.6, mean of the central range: 34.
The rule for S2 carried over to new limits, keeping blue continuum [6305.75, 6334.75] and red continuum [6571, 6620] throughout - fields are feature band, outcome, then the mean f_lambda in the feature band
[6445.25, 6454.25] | 0.214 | 36.2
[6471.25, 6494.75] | 0.289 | 35.4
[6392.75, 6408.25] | 0.158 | 35.5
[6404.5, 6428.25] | 0.192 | 35.2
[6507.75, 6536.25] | 0.310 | 36.6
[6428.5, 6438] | 0.262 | 33.9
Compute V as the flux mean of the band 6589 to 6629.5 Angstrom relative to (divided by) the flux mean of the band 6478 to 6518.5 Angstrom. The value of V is 1.2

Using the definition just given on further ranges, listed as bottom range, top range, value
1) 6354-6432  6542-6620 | 1.59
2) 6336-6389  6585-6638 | 1.14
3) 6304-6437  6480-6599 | 1.38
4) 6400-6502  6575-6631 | 1.44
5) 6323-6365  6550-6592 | 1.92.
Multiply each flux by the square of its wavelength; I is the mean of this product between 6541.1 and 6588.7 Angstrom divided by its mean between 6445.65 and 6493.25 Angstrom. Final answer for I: 1.96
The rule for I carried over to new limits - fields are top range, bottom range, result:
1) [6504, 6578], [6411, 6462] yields 1.47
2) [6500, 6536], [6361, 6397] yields 1.03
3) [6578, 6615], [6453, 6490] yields 1.64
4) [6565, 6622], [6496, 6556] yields 1.34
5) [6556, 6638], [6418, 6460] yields 1.61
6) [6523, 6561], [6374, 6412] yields 1.41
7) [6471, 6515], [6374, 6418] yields 0.98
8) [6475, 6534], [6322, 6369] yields 1.02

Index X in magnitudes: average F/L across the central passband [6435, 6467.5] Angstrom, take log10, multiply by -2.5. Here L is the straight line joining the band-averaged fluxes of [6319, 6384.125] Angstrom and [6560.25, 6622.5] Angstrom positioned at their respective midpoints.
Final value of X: 0.26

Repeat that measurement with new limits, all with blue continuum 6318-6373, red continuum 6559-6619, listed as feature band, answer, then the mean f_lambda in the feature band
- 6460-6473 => 0.304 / 35.4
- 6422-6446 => 0.276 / 34.2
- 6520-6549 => 0.236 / 42.6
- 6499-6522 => 0.407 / 34.9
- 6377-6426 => 0.162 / 35.5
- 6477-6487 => 0.329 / 35.7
